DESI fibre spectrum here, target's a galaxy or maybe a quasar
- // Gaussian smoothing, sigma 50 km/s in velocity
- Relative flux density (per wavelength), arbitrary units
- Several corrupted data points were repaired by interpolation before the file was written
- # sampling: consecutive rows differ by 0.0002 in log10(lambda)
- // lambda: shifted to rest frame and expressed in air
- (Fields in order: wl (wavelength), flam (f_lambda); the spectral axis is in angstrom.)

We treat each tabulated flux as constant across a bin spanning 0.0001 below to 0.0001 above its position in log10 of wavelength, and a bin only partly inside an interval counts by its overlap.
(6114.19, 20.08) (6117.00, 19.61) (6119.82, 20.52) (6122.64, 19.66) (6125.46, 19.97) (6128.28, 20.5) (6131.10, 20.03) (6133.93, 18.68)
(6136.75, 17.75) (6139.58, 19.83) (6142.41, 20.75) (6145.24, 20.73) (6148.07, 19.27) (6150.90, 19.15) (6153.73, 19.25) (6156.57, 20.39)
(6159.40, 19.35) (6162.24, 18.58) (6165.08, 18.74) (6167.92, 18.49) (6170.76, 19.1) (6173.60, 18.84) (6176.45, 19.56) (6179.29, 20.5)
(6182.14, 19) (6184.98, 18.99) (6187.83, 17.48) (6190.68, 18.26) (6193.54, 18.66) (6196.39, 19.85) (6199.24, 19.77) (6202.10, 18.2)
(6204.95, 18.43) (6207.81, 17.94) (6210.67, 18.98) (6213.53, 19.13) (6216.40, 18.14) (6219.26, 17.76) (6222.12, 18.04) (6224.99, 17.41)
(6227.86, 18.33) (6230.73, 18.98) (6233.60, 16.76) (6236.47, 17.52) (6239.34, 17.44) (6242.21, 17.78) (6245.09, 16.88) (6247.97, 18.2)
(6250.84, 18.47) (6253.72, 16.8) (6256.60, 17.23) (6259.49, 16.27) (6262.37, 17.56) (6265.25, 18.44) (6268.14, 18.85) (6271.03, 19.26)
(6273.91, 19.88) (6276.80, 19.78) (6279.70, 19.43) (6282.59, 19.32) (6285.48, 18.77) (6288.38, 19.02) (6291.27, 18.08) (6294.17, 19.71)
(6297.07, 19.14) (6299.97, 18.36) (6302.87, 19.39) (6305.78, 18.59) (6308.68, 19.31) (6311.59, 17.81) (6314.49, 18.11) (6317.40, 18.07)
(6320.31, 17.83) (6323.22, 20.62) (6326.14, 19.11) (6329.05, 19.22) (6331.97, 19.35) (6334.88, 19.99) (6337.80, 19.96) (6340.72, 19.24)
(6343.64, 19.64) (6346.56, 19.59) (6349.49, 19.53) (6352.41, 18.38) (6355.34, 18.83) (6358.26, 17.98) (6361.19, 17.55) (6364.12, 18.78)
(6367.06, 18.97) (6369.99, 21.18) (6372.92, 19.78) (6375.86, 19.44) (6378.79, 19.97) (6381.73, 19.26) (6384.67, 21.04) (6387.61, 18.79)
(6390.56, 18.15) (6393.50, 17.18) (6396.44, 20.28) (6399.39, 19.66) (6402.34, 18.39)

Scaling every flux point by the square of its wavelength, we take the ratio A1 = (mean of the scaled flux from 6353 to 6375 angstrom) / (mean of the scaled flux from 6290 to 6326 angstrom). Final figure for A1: 1.03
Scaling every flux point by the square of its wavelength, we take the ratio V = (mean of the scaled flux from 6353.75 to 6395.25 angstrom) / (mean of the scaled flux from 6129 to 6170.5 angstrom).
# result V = 1.06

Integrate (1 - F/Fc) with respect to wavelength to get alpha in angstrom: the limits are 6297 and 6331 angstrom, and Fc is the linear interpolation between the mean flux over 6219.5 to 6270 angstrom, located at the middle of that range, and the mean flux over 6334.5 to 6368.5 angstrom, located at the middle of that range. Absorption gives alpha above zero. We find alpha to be -0.4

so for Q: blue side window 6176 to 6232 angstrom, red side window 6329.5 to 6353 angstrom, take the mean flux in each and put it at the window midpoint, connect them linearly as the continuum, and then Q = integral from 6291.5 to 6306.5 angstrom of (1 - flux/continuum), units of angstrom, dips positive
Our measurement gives 0.2 angstrom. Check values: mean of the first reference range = 18.7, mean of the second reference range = 19.5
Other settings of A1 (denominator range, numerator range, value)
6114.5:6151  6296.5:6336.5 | 1.02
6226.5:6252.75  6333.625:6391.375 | 1.13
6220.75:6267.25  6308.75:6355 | 1.11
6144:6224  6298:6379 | 1.06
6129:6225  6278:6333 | 1.04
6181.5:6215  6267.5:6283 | 1.07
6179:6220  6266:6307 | 1.05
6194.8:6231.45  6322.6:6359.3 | 1.09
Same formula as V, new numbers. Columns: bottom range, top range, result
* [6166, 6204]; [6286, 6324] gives 1.03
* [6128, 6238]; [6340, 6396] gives 1.08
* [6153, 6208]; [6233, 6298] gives 0.99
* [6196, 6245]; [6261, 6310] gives 1.07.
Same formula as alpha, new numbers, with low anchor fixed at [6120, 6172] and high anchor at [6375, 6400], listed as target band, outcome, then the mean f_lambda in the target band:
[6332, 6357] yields -0.1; 19.4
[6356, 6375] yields 0.3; 19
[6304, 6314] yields 0.4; 18.6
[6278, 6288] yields 0.1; 19.2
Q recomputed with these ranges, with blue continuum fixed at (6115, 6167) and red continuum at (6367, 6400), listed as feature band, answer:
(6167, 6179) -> 0.3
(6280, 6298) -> 0.5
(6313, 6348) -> 0.5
